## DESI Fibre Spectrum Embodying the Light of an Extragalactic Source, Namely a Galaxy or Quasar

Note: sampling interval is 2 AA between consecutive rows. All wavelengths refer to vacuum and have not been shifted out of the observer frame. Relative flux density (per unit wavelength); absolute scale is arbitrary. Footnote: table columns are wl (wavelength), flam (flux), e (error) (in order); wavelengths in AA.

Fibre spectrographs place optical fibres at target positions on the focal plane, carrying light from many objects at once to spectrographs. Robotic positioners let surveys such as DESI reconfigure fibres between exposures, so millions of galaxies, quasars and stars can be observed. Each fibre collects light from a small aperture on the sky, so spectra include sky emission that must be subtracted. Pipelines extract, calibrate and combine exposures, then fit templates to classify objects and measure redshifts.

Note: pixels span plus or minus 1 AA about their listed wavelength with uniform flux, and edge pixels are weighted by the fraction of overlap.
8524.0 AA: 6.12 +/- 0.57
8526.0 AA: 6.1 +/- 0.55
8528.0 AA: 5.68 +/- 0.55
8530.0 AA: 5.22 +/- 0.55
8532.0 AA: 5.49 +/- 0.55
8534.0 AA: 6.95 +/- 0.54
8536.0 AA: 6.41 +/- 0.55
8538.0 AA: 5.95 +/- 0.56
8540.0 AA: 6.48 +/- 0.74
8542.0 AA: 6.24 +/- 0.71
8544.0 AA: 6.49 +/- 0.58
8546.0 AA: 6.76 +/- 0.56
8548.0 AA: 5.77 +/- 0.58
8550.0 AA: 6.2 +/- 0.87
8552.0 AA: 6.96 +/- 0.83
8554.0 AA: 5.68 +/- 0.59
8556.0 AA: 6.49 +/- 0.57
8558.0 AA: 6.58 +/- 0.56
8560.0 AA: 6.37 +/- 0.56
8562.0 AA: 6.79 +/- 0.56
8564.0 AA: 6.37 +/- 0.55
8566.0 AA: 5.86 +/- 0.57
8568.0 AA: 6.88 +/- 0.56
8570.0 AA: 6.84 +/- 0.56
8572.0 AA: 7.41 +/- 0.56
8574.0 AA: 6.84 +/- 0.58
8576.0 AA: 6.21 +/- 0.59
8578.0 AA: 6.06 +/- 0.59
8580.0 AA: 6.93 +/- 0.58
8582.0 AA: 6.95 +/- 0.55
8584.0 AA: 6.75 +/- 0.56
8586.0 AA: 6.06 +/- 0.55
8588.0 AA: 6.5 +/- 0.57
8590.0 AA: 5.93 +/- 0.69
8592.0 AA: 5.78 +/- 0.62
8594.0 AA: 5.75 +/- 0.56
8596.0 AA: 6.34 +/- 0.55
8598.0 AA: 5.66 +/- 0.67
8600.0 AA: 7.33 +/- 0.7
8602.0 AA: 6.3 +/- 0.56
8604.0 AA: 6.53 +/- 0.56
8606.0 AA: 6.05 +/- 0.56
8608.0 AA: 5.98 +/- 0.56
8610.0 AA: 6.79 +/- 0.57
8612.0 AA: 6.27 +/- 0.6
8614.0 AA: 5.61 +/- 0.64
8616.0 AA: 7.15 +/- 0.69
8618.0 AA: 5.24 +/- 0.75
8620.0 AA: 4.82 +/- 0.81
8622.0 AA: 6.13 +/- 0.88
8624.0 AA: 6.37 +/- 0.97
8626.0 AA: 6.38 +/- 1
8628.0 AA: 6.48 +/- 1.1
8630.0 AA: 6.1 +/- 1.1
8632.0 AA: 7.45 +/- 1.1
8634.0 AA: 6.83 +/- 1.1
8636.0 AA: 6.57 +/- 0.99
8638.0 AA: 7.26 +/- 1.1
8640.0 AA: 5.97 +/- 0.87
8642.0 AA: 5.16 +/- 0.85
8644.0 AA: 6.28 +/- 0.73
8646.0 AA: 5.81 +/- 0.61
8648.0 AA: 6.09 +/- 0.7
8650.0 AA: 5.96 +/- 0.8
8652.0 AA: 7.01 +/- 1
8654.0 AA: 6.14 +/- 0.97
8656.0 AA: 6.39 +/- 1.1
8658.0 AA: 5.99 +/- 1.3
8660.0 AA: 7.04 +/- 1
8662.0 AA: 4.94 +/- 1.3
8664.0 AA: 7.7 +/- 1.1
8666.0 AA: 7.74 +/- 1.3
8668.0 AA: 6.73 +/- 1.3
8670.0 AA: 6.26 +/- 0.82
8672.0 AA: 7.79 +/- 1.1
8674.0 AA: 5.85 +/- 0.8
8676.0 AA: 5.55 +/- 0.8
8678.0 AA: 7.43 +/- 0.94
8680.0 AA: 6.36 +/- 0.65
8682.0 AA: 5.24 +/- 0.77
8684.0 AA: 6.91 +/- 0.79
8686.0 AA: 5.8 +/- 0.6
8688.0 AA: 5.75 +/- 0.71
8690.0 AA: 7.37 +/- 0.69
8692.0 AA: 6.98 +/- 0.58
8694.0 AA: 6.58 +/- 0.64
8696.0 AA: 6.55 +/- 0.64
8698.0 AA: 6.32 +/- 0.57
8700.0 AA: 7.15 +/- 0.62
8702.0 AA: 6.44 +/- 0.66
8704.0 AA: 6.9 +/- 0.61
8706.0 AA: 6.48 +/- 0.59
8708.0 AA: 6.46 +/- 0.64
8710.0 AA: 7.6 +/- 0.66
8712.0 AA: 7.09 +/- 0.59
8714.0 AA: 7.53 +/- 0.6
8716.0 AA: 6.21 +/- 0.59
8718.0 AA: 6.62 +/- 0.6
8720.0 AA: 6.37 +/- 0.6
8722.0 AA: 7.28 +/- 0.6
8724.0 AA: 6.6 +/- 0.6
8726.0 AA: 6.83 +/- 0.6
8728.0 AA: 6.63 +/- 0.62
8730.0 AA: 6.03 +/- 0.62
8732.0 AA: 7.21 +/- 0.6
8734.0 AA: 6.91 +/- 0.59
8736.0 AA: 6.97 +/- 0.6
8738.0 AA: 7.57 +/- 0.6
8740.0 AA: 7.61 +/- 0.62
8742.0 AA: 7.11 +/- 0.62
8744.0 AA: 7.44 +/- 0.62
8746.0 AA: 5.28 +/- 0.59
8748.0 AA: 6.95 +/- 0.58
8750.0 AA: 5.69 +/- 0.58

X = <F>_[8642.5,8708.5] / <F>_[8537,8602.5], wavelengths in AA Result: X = 1.01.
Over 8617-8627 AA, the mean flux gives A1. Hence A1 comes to 5.79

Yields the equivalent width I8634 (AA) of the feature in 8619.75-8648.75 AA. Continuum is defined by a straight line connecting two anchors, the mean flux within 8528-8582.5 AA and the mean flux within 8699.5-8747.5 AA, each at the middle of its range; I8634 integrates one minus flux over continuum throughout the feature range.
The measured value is 1.4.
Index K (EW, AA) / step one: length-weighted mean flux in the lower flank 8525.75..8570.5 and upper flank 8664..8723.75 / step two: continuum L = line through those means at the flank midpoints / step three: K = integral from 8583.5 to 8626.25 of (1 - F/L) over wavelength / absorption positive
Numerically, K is 1.9 AA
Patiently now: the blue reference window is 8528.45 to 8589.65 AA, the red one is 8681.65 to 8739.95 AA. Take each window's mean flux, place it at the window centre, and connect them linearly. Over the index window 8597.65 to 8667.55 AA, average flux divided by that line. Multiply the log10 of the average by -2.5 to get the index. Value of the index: 0.04 mag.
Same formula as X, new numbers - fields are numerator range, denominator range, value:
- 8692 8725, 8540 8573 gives 1.04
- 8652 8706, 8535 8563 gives 1.03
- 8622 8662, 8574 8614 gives 1.00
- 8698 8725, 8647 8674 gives 1.04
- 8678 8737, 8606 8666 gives 1.06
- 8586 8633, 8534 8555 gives 0.98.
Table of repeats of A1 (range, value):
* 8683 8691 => 6.46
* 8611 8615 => 5.94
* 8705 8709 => 6.47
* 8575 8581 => 6.4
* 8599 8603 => 6.81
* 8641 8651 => 5.86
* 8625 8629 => 6.43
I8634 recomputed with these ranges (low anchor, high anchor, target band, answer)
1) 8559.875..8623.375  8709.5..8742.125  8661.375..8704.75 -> 1.09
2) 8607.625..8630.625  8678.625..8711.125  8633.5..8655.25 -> -0.02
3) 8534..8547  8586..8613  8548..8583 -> -1.00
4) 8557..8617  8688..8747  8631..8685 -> 1.44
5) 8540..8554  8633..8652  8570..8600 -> -0.47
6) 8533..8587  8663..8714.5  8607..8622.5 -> 1.38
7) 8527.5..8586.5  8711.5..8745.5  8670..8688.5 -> 1.24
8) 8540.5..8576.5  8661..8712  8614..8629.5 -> 1.17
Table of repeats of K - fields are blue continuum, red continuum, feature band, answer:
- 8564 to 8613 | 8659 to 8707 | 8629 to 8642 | -0.2 AA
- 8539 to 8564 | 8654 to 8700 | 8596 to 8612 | 0.2 AA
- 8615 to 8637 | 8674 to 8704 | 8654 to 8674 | -0.8 AA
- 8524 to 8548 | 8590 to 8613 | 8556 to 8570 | -0.7 AA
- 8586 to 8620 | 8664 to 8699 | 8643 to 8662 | 0.6 AA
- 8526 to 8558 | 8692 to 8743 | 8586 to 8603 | 0.5 AA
